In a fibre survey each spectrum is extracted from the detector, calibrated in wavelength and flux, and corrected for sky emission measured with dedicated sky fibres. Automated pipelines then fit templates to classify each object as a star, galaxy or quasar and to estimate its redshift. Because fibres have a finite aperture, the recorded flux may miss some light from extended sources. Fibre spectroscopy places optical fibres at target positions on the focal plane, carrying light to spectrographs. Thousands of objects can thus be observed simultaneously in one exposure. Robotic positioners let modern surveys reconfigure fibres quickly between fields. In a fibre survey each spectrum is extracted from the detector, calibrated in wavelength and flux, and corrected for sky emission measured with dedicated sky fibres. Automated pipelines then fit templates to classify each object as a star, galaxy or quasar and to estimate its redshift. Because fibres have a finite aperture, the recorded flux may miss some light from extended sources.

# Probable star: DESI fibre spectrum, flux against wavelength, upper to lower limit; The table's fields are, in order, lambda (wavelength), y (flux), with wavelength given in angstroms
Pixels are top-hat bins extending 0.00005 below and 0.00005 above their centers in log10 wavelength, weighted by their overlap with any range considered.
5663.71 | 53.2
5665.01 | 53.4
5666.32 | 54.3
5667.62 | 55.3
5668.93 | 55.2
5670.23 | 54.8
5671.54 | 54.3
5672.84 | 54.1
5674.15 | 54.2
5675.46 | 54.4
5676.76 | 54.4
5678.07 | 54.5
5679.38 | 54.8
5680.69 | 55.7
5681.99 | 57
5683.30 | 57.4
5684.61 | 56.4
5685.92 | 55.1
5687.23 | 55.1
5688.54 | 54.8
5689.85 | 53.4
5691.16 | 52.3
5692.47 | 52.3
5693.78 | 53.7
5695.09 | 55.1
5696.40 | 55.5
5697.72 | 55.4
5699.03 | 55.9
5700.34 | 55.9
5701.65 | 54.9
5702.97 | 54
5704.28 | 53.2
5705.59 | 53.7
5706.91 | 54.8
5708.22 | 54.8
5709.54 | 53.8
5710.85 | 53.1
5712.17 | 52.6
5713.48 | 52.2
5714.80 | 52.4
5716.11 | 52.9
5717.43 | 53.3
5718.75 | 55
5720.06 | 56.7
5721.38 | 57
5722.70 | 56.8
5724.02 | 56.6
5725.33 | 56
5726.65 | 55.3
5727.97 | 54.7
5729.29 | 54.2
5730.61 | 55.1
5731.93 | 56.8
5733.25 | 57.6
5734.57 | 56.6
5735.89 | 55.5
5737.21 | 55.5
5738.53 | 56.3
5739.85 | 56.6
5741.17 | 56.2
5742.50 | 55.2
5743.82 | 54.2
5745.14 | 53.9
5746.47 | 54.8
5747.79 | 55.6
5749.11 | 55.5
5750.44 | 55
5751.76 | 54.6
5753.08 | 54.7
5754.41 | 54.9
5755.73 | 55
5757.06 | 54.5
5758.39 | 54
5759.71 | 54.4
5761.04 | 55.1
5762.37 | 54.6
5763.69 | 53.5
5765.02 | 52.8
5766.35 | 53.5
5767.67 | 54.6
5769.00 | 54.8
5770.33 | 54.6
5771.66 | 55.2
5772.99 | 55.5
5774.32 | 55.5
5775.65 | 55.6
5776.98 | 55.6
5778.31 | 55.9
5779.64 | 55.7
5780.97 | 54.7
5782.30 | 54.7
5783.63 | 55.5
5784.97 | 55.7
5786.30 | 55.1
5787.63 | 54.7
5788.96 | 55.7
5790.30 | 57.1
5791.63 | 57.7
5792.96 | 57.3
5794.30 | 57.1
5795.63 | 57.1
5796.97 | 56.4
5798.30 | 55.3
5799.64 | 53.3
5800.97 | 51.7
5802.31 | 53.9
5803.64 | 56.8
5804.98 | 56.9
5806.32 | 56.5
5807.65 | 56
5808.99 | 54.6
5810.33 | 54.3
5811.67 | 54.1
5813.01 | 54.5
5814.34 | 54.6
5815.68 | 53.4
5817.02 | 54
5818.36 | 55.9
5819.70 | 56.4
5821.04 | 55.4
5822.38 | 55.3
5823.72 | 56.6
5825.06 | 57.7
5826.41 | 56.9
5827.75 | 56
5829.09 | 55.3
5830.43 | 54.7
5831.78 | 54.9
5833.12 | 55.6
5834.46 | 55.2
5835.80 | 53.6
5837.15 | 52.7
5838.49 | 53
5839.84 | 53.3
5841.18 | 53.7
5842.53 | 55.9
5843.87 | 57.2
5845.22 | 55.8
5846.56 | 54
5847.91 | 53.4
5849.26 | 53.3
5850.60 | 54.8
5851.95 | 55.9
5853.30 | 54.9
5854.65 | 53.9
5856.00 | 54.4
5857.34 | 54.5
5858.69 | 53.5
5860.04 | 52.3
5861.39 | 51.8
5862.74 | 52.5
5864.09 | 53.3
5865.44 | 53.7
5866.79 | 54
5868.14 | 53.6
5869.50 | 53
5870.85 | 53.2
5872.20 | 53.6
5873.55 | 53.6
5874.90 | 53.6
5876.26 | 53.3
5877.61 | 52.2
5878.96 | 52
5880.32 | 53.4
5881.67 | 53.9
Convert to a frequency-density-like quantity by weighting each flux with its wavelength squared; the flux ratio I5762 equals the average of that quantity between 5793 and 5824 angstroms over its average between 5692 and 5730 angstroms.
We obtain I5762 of 1.0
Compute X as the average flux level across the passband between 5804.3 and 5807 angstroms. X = 56.7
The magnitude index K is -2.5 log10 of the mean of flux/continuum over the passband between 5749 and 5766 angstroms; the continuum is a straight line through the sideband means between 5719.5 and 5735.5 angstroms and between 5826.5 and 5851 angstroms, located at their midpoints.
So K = 0.02 mag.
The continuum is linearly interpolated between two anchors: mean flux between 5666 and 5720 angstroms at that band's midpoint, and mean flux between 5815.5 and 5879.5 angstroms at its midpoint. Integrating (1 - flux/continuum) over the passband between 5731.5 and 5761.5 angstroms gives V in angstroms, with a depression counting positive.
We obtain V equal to -0.5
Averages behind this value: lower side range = 54.5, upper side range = 54.3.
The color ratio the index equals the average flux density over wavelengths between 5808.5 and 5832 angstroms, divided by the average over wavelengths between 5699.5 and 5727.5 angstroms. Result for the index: 1.0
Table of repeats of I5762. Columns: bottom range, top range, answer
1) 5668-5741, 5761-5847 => 1.04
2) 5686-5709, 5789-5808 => 1.06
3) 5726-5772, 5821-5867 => 1.02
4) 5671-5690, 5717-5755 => 1.03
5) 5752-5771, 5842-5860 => 1.04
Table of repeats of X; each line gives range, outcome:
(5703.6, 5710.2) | 54.1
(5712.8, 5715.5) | 52.5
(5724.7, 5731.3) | 55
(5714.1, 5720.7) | 54.1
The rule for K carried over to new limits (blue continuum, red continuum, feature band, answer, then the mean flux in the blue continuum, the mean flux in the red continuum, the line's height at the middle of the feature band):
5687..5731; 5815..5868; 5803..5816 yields -0.013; 54.5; 54.6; 54.5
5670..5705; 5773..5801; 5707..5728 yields 0.009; 54.8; 55.7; 55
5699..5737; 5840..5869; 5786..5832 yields -0.023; 54.9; 54.1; 54.3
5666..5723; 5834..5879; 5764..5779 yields -0.012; 54.6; 53.8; 54.2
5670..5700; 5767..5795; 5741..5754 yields 0.009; 54.8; 55.6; 55.4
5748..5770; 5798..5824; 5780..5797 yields -0.025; 54.5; 55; 54.8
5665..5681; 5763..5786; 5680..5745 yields -0.006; 54.6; 54.9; 54.7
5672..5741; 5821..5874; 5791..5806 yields -0.024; 54.9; 54.4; 54.6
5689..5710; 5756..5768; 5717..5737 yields -0.032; 54.3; 54.1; 54.2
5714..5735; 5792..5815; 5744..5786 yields 0.011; 55.4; 55.4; 55.4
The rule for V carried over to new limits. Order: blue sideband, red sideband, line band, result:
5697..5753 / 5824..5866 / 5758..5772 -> 0.14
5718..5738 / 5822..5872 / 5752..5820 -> 0.11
